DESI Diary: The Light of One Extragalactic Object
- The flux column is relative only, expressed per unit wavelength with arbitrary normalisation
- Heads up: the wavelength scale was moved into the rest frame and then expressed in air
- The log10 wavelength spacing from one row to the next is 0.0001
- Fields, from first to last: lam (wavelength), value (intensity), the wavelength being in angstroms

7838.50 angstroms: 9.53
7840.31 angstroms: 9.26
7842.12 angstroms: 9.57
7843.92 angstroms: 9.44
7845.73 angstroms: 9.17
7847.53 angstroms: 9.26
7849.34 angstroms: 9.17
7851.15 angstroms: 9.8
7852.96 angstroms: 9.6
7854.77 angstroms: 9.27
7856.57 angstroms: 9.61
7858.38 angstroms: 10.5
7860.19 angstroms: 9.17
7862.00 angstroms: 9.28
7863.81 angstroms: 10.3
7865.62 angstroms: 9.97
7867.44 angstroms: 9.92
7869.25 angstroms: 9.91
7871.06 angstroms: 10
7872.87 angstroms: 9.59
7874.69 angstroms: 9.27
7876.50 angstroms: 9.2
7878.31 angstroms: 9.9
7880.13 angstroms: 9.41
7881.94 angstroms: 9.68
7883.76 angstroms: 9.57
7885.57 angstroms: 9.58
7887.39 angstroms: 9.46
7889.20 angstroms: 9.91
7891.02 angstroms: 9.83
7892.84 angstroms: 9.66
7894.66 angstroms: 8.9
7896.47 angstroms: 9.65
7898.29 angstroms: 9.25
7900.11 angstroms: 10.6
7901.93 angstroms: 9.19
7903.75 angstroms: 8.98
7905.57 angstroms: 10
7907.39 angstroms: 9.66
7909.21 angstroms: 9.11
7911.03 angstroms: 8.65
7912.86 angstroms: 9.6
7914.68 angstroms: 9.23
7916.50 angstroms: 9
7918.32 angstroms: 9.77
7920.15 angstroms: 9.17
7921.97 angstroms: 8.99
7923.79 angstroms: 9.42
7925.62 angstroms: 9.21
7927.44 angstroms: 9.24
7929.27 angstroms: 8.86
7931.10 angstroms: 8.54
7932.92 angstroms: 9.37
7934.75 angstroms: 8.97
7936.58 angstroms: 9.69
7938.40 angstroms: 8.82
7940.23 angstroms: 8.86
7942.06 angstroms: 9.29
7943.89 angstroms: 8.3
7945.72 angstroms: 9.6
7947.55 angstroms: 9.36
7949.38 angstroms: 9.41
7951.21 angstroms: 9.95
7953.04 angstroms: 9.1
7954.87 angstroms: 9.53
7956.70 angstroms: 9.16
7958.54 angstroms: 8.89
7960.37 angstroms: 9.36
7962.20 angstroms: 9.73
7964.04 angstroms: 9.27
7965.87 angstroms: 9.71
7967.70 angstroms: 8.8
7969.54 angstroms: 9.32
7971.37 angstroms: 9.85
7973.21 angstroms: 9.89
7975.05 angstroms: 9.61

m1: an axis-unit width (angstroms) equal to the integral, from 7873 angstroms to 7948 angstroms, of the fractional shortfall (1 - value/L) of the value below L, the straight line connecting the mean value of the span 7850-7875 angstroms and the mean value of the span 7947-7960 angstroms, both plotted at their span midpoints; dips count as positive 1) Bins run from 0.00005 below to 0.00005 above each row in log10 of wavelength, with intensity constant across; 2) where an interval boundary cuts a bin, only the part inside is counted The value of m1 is 1.5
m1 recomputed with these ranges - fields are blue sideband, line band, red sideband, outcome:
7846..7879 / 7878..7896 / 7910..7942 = -0.2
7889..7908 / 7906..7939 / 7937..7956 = 0.8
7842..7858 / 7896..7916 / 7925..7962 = -0.3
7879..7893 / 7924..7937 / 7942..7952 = 0.4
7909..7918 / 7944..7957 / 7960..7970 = -0.1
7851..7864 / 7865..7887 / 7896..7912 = -0.2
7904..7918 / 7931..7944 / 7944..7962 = 0.4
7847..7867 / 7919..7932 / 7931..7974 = 0.4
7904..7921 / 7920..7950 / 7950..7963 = 0.8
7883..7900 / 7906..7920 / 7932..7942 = 0.1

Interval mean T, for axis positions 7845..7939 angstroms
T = 9.46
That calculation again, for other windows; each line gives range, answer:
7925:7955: 9.17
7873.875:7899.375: 9.53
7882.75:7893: 9.67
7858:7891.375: 9.69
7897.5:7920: 9.41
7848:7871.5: 9.72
